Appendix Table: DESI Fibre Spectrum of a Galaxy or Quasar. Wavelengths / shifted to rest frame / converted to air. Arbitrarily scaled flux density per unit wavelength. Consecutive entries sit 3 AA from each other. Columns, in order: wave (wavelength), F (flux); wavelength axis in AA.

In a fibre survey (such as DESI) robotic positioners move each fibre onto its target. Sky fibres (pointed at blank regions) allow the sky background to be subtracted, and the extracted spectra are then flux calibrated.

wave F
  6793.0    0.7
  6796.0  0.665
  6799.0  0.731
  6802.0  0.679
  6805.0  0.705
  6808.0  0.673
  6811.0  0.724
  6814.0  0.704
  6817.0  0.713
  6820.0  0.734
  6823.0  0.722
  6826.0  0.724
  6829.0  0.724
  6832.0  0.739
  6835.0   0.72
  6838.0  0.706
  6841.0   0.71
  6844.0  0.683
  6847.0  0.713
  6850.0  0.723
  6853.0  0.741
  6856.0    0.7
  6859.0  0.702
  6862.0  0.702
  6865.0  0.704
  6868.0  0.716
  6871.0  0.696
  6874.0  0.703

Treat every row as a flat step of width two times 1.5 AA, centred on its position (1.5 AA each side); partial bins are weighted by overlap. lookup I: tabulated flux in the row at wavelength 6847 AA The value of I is 0.713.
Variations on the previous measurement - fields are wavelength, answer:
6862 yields 0.702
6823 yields 0.722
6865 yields 0.704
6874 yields 0.703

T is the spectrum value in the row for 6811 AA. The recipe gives 0.724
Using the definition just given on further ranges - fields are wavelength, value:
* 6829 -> 0.724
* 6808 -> 0.673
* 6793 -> 0.7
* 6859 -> 0.702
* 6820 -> 0.734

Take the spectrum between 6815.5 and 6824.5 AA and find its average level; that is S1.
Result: 0.723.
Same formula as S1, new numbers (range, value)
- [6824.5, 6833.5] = 0.729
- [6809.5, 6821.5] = 0.719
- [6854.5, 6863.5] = 0.701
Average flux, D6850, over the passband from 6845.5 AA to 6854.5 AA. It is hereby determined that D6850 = 0.726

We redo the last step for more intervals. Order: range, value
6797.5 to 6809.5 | 0.697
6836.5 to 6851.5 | 0.707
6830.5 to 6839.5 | 0.722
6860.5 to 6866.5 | 0.703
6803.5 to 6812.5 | 0.701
